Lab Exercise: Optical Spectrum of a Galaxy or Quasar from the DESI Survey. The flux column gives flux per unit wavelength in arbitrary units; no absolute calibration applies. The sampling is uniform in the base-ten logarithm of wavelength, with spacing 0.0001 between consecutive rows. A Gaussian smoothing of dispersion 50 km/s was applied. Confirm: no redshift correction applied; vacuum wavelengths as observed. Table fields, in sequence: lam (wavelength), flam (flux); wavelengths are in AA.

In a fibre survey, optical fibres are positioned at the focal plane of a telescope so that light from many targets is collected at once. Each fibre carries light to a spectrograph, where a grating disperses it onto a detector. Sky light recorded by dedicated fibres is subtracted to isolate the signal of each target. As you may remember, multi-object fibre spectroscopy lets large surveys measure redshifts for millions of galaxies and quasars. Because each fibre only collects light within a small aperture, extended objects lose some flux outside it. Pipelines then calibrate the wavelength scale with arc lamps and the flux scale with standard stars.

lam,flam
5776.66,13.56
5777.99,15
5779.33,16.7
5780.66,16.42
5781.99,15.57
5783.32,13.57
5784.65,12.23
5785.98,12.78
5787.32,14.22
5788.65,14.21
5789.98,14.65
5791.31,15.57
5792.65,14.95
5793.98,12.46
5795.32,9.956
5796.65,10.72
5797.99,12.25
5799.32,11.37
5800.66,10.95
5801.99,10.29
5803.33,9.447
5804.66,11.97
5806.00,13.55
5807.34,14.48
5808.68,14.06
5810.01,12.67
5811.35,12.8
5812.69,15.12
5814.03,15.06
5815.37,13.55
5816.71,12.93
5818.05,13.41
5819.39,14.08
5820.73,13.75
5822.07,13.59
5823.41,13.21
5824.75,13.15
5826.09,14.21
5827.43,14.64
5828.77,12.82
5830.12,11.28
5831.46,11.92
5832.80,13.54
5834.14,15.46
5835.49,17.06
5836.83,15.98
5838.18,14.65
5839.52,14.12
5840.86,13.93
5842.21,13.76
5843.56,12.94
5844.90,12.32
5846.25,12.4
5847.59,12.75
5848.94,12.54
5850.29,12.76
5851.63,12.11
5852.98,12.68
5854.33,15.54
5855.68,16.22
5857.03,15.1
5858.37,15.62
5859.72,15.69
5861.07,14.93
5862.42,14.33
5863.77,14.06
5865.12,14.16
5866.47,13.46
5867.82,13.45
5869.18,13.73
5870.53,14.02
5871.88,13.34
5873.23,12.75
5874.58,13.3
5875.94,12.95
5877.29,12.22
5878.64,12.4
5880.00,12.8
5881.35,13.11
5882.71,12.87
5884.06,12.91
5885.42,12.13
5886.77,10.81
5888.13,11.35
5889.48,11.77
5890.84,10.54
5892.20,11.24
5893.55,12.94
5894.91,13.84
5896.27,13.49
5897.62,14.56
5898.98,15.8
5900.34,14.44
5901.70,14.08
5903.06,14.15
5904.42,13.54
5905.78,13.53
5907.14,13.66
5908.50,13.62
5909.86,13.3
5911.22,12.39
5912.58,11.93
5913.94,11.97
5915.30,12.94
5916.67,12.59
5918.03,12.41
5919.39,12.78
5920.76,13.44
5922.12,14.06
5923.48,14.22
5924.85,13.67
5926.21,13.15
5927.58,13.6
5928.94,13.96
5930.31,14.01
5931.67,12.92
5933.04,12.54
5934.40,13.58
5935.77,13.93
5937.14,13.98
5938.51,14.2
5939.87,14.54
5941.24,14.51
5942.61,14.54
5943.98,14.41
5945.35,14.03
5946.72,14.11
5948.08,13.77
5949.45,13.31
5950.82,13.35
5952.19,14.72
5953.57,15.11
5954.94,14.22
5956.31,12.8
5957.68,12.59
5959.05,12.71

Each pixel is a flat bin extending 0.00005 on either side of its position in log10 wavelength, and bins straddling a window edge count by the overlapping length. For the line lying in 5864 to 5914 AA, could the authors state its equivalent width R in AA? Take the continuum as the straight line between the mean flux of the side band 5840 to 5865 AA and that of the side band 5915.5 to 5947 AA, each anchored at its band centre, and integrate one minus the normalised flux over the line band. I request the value 2.6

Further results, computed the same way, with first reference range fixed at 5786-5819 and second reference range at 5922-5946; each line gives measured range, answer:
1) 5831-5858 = -1.39 AA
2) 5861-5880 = -0.02 AA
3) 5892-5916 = 0.36 AA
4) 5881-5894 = 1.56 AA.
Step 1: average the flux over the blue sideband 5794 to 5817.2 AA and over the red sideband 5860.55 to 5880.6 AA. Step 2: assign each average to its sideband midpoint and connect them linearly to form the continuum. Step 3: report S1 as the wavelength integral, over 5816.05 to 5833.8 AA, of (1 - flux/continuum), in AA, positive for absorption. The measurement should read -0.8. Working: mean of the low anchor 12.4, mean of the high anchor 13.4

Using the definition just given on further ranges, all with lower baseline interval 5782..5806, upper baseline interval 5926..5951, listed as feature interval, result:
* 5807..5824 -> -1.3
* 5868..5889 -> 0.9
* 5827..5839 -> -1.1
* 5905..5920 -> 0.9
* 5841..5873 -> -1.7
